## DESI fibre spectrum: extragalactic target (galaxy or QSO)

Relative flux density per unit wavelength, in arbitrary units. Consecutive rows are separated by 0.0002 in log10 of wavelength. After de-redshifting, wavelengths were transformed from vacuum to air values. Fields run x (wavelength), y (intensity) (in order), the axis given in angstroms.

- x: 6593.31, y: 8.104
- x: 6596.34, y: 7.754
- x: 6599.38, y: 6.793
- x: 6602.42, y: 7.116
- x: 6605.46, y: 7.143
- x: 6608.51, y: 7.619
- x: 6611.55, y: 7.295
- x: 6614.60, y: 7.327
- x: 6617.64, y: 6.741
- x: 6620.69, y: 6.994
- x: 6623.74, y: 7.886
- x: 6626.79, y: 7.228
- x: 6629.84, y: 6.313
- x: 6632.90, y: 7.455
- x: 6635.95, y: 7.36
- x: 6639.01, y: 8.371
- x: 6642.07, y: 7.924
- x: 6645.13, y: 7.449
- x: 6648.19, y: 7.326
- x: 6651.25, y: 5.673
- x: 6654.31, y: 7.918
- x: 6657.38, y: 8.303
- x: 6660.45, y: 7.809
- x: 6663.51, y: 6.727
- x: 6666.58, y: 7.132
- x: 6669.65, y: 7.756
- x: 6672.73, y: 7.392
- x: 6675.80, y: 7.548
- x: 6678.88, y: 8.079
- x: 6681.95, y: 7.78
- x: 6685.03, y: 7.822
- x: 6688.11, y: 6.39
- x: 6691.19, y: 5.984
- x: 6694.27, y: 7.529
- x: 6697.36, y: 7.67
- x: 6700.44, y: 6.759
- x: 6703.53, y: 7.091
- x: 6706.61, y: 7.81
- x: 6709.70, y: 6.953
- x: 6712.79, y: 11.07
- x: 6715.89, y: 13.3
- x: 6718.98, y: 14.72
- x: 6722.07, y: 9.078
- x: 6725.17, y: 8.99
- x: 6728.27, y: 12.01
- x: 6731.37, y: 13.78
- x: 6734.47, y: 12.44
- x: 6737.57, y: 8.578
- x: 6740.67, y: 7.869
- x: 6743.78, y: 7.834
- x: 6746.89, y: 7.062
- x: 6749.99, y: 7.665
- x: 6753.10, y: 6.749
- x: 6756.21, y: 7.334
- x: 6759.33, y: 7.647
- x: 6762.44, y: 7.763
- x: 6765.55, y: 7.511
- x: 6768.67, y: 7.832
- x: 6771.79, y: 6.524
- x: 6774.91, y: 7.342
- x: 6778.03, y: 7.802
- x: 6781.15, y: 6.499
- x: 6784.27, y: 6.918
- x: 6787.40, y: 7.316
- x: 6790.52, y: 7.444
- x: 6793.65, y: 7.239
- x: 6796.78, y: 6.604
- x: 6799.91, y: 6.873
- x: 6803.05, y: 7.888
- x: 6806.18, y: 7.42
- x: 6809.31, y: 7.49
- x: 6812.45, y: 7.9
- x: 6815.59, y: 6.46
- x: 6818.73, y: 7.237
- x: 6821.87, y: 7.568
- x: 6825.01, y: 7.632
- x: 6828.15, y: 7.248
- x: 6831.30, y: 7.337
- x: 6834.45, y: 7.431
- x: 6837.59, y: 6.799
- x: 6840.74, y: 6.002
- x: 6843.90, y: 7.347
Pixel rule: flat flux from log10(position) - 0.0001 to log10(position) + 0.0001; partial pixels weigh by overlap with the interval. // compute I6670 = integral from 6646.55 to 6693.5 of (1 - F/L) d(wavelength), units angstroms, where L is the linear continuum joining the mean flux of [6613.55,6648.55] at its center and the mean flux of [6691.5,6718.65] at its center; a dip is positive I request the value 4.3 angstroms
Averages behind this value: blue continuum 7.37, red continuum 8.69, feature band 7.31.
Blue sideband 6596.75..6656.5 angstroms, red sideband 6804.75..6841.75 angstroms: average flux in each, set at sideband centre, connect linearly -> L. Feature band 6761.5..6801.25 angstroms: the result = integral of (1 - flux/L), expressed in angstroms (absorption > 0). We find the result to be 0.2 angstroms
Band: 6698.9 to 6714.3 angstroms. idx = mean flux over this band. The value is 7.93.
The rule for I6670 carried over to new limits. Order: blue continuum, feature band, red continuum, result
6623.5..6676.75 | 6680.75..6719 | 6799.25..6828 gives -4.59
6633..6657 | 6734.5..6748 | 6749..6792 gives -1.90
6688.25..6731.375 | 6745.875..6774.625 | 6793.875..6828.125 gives 3.19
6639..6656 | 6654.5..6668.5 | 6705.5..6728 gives 0.75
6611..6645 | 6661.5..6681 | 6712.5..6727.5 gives 3.87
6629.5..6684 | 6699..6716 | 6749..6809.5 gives -2.44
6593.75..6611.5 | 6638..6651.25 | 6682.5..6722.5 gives 0.61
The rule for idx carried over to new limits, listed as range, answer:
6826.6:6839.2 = 7.2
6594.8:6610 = 7.29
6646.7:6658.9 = 7.3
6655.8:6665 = 7.62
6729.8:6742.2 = 10.7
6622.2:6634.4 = 7.22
